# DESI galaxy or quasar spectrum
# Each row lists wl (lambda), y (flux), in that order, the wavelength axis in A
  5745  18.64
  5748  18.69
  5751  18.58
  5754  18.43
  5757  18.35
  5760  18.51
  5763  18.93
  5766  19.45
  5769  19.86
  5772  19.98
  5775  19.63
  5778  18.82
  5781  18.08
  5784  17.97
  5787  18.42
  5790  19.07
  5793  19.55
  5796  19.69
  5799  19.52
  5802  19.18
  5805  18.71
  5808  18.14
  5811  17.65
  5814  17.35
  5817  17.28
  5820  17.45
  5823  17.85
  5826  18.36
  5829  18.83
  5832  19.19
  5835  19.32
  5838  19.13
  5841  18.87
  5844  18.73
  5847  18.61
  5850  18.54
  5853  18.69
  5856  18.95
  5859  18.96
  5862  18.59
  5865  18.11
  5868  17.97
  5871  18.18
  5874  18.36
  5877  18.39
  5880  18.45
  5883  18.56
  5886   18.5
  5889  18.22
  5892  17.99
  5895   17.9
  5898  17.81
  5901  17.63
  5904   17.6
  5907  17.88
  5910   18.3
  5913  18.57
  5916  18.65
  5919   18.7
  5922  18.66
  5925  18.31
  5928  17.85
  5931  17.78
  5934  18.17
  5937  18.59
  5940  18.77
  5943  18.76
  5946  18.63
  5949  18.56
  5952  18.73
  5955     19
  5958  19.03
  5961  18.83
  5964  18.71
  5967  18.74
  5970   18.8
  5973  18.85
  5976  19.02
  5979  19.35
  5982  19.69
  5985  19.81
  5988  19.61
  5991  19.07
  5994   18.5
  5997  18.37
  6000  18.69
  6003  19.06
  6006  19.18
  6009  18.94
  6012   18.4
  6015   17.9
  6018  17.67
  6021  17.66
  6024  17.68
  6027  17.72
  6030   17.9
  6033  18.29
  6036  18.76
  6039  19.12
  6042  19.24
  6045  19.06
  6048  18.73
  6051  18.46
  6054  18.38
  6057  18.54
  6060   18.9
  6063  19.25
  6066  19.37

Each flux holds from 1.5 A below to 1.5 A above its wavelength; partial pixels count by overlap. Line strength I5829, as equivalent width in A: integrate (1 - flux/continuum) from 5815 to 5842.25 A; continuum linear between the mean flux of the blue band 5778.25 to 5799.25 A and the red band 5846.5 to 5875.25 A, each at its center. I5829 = 0.3 A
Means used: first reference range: 18.9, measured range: 18.5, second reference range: 18.5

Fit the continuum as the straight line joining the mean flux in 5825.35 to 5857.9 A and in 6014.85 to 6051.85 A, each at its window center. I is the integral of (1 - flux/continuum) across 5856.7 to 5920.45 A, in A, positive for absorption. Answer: 1.6 A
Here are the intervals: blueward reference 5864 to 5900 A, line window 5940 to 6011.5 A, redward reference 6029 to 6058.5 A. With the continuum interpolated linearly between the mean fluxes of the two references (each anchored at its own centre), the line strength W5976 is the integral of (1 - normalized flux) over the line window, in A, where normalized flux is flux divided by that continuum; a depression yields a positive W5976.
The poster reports -1.8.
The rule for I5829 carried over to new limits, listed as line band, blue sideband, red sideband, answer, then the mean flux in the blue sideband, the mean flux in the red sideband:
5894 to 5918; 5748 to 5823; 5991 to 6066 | 0.71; 18.7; 18.5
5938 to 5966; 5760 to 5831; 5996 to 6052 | -0.36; 18.7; 18.5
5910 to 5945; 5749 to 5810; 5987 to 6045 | 0.45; 18.9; 18.5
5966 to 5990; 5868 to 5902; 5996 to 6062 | -1.12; 18.2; 18.5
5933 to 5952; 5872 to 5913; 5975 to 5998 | 0.10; 18.1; 19.2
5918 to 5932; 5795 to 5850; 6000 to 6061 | 0.19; 18.5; 18.5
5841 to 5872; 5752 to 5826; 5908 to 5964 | 0.08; 18.7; 18.5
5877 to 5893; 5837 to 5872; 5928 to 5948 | 0.15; 18.6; 18.4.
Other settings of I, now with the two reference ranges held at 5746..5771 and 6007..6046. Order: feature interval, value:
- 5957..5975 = -0.4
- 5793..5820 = 0.5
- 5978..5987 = -0.6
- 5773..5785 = 0.1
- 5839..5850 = 0.0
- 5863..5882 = 0.4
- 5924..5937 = 0.3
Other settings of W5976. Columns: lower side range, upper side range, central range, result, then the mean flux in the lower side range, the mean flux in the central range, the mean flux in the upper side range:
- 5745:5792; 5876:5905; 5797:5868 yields -0.2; 18.9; 18.5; 18.1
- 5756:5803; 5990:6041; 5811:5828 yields 1.1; 19.1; 17.7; 18.4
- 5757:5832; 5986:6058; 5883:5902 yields 0.6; 18.7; 18.1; 18.5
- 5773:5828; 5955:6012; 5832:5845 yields -0.3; 18.5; 19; 19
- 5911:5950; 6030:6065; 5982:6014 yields -0.6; 18.5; 19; 18.8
